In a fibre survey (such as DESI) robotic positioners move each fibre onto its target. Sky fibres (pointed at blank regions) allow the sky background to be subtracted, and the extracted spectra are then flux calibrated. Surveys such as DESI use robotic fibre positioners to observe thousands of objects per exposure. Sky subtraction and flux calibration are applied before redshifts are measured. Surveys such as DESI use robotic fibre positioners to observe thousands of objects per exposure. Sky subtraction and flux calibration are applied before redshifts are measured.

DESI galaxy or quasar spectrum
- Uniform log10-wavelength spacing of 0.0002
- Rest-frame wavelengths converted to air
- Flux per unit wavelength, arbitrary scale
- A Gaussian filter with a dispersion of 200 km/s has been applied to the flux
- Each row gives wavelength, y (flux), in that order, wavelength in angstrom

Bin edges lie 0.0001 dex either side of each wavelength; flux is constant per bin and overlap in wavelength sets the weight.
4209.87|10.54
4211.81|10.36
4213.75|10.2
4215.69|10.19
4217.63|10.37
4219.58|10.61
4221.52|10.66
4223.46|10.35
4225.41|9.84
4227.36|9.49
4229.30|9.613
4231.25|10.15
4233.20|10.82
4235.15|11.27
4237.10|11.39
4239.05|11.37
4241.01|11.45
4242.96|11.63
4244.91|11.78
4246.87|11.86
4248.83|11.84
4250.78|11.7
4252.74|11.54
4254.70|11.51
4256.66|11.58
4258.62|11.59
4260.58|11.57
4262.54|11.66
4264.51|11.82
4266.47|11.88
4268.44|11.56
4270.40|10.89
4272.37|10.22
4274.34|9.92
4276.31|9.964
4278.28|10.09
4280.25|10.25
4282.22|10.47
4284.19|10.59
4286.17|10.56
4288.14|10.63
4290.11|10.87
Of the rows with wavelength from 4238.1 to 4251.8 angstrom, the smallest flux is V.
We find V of 11.37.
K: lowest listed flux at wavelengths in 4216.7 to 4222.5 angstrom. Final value 10.37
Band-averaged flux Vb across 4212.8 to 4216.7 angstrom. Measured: 10.2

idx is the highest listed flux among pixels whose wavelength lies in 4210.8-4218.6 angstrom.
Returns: 10.37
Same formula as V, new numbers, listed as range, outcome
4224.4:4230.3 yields 9.49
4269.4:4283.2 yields 9.92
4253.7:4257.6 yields 11.51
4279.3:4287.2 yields 10.25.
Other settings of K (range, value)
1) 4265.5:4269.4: 11.56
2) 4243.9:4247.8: 11.78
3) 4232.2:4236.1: 10.82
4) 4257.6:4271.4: 10.89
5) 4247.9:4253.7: 11.54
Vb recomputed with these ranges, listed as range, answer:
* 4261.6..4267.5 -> 11.8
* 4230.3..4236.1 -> 10.7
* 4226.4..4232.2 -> 9.76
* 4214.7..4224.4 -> 10.4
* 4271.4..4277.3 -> 10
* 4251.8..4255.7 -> 11.5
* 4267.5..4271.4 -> 11.2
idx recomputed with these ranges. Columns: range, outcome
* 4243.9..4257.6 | 11.86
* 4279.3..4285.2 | 10.59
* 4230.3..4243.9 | 11.63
